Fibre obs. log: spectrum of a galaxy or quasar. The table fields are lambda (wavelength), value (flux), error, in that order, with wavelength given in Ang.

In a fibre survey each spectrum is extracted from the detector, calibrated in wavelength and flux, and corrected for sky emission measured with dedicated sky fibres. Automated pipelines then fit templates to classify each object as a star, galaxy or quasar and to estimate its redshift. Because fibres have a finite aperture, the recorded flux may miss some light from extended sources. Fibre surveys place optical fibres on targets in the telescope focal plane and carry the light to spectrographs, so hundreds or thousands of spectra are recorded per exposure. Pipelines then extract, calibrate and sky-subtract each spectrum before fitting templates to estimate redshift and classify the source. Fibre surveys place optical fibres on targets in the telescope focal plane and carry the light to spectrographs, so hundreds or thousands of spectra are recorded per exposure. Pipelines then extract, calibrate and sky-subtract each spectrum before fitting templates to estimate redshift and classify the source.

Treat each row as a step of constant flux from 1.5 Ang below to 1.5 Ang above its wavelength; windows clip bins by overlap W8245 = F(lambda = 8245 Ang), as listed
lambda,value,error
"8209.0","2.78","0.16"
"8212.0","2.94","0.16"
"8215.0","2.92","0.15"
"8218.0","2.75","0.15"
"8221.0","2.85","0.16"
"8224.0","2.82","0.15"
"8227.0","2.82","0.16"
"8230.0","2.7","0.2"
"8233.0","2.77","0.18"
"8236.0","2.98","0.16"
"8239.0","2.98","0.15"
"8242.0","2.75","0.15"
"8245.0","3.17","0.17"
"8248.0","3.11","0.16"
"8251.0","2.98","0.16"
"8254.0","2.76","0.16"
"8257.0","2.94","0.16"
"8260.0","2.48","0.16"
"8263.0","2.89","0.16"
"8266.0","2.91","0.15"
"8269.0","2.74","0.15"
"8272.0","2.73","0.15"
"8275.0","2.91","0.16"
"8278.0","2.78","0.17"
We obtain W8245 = 3.17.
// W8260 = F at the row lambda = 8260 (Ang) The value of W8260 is 2.48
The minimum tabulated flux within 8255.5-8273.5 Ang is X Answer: 2.48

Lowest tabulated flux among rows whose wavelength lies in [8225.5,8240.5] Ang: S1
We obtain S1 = 2.7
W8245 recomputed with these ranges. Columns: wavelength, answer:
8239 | 2.98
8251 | 2.98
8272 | 2.73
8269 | 2.74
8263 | 2.89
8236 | 2.98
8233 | 2.77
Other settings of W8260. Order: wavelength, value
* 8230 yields 2.7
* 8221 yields 2.85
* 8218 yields 2.75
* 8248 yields 3.11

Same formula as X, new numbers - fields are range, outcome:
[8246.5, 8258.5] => 2.76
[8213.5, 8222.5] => 2.75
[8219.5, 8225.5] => 2.82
